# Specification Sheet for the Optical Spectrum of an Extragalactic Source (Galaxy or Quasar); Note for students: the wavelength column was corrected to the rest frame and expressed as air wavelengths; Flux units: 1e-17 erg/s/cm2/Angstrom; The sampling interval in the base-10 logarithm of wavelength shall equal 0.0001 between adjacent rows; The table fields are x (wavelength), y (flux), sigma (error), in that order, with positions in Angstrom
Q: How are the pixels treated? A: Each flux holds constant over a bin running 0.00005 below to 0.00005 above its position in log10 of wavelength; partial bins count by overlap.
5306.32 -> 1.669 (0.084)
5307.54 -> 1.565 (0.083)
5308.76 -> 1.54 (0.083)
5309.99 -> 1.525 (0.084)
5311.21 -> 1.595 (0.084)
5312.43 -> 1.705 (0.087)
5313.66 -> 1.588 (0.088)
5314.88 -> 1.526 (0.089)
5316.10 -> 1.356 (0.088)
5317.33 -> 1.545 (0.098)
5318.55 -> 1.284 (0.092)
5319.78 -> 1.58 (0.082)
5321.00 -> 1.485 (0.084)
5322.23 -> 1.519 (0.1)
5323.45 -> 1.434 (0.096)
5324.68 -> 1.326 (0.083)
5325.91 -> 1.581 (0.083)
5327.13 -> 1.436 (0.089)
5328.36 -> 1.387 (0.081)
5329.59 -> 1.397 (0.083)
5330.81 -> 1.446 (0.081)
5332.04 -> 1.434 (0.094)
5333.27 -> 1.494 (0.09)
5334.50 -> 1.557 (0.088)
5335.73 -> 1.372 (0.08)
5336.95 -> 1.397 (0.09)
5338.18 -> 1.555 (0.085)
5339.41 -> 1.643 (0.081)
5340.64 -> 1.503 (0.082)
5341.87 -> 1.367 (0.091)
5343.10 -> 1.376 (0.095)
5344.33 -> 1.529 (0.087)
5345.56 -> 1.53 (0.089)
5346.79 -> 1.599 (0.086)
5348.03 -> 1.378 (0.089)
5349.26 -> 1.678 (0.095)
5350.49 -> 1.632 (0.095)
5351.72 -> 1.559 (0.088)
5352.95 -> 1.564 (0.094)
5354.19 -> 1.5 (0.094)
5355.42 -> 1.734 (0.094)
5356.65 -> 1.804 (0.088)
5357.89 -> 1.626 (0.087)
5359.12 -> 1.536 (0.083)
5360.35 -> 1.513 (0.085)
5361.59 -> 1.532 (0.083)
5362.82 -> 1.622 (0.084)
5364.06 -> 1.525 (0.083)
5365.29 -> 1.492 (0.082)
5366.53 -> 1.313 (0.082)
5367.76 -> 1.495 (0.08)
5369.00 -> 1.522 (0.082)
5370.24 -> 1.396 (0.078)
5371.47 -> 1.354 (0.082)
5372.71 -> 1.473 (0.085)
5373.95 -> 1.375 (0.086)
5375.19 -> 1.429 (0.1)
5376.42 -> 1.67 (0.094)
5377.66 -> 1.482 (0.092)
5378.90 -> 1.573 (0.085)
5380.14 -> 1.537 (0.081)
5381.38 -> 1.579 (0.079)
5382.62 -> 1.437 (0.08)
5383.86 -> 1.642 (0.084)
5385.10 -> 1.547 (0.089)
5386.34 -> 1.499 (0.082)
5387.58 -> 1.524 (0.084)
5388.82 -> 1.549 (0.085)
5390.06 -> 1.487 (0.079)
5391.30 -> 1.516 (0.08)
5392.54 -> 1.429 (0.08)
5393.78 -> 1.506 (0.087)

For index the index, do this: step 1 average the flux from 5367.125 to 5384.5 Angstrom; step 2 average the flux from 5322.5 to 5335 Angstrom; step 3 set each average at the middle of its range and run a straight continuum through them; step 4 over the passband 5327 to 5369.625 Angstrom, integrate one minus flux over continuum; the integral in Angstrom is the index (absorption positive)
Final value -1.4 Angstrom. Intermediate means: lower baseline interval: 1.45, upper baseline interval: 1.5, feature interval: 1.52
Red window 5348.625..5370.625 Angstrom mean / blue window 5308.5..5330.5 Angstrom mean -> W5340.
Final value 1.05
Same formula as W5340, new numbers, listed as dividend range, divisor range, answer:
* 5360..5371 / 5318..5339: 1.02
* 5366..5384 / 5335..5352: 0.98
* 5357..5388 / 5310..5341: 1.02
